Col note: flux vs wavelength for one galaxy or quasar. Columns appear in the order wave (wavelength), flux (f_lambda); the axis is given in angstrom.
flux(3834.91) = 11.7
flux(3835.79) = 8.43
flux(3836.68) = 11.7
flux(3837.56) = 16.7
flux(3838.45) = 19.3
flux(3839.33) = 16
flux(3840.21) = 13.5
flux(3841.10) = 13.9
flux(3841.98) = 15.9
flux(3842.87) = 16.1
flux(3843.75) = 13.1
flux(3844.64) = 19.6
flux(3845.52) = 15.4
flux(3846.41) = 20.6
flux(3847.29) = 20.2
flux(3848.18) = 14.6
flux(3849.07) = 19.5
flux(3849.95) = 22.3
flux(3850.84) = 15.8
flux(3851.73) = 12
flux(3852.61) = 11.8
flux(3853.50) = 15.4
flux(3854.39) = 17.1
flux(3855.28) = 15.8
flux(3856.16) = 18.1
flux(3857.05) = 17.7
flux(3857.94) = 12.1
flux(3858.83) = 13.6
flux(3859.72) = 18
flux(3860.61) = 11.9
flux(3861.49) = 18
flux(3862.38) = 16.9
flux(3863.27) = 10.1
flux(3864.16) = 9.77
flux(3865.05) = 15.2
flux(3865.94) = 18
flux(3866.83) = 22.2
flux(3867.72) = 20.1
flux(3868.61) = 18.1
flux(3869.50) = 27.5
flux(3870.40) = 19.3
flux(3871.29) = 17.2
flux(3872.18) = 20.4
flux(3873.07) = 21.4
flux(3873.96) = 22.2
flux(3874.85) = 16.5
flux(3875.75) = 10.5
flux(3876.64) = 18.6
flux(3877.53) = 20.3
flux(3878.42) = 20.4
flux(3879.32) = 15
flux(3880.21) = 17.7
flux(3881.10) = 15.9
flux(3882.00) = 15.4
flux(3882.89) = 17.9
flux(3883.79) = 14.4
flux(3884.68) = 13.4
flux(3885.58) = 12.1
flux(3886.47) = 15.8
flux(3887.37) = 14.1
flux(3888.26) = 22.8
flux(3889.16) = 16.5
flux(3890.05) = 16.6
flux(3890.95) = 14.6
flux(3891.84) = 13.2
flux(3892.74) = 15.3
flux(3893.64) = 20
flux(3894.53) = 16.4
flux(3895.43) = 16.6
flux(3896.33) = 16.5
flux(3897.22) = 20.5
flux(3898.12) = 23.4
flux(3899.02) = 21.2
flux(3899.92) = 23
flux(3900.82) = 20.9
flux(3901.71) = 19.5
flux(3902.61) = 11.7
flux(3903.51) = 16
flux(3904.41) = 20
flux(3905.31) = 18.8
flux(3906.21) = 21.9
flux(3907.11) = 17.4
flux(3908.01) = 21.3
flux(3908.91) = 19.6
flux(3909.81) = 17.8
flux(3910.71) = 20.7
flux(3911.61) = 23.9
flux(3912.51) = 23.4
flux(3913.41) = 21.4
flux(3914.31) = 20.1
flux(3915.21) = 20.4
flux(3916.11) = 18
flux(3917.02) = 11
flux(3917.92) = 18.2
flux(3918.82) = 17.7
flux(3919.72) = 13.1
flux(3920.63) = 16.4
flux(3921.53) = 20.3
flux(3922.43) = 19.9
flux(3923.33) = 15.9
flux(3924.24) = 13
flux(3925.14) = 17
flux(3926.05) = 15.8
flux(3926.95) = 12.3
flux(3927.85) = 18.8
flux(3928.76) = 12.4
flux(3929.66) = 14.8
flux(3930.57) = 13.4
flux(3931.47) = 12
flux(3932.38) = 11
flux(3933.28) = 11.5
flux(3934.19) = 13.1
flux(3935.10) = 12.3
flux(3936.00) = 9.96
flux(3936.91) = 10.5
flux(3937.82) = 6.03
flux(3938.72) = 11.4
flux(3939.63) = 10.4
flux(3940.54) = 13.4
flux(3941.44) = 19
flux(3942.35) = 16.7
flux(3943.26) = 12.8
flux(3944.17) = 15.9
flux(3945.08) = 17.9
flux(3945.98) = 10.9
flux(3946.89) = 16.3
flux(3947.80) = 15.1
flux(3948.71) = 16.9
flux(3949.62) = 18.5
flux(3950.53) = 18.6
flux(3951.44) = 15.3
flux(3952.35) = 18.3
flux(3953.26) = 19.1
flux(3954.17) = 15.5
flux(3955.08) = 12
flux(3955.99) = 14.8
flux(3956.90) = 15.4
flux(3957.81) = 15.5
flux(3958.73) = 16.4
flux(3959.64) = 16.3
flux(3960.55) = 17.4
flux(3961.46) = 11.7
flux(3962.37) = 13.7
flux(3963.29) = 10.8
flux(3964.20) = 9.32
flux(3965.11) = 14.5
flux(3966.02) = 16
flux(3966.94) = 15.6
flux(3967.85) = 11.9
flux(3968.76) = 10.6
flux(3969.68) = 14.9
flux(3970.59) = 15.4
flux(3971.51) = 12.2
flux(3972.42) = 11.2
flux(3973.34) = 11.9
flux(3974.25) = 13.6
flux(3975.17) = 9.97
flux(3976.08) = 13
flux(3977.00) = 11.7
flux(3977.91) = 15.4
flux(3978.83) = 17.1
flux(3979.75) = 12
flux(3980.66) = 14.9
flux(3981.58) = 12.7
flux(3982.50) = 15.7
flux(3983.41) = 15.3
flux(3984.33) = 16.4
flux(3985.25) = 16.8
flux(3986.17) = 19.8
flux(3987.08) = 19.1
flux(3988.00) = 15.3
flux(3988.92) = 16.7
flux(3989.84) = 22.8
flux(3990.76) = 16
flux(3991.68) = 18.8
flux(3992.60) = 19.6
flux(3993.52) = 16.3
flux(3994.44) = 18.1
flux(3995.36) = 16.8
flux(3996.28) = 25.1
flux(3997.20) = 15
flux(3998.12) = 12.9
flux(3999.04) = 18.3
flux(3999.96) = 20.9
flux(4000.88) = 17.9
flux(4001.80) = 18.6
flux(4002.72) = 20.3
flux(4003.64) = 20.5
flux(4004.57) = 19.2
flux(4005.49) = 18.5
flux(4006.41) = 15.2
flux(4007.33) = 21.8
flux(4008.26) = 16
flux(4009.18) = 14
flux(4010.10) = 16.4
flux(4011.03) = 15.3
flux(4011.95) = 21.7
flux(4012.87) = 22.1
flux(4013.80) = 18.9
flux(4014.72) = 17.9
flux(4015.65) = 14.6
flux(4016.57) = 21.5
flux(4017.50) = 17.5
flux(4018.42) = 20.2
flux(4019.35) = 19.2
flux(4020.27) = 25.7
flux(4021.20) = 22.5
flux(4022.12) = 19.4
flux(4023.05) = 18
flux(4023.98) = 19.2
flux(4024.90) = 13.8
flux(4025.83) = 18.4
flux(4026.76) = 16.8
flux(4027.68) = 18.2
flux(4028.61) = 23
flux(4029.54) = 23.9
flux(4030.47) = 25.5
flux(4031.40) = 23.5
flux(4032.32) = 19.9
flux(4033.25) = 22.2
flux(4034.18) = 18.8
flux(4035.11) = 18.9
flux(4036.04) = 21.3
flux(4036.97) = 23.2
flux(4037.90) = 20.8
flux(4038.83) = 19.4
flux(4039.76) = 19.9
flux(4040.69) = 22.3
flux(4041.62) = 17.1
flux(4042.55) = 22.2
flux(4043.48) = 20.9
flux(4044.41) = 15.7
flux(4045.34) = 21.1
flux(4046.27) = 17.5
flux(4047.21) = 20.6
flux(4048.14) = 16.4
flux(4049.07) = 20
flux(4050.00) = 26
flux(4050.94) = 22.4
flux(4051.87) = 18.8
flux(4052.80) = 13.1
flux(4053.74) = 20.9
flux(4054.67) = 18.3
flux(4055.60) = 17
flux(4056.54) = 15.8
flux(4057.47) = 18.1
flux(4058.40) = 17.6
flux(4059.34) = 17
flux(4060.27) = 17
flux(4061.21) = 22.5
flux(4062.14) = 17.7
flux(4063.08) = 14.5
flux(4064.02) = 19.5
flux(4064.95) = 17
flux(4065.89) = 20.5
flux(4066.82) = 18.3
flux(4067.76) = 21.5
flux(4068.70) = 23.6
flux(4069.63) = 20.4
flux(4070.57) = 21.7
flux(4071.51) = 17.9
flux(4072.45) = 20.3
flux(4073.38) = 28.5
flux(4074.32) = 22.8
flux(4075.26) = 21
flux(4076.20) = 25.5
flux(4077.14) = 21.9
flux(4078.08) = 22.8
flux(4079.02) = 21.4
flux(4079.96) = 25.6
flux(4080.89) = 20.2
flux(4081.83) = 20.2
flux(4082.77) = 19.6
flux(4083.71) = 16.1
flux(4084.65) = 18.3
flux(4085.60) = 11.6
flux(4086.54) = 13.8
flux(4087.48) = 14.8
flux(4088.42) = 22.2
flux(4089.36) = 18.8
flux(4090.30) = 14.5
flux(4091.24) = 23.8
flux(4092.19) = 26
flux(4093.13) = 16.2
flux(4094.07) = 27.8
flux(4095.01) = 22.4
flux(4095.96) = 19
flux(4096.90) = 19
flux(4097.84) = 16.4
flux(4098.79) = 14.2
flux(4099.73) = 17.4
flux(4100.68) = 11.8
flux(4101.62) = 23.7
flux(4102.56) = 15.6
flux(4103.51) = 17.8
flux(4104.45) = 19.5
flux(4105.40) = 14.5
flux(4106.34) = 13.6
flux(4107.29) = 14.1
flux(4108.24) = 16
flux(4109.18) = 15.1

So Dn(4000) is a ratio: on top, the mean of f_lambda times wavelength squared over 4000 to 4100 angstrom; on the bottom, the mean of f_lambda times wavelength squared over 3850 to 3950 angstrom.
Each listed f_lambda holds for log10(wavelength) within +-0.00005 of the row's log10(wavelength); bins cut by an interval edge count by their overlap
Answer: 1.28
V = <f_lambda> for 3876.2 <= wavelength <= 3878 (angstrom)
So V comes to 19.5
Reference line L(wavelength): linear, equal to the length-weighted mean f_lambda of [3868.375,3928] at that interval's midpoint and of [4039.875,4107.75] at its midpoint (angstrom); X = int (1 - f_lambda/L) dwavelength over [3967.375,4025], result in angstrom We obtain 5.1 angstrom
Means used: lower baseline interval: 17.9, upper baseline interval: 19.2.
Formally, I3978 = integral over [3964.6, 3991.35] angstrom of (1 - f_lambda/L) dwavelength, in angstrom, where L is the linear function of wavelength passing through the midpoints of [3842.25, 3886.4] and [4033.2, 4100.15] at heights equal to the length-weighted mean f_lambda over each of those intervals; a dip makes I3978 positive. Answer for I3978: 5.3 angstrom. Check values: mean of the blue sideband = 16.8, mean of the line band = 14.8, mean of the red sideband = 19.7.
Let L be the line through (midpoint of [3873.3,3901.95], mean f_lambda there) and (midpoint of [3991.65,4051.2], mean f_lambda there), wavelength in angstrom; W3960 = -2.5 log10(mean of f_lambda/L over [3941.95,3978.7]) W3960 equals 0.27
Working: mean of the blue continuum 17.4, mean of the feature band 14.5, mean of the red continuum 19.4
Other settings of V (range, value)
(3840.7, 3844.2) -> 14.8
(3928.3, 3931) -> 13.5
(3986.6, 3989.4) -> 17.1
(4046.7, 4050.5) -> 20.7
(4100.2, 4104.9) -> 17.7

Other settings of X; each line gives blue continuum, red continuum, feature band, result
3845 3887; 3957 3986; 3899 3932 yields -4.8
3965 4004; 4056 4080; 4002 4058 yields -3.5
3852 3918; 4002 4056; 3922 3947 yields 6.3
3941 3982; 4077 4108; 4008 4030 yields -3.6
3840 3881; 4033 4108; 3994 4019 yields 0.3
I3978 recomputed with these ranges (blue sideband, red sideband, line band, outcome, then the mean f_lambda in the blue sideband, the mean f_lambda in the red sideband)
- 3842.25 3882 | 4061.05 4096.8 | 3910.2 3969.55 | 9.73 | 17.1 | 20.2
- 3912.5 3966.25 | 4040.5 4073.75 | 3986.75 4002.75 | -1.04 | 15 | 19.4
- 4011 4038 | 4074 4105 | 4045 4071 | 0.89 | 20.1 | 19.4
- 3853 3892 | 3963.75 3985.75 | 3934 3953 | 0.36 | 16.8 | 13.7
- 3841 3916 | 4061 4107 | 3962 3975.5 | 4.11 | 17.6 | 19.4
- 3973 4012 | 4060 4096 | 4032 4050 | -1.28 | 16.8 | 20.2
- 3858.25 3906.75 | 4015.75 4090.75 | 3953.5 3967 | 3.01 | 17.5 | 19.7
